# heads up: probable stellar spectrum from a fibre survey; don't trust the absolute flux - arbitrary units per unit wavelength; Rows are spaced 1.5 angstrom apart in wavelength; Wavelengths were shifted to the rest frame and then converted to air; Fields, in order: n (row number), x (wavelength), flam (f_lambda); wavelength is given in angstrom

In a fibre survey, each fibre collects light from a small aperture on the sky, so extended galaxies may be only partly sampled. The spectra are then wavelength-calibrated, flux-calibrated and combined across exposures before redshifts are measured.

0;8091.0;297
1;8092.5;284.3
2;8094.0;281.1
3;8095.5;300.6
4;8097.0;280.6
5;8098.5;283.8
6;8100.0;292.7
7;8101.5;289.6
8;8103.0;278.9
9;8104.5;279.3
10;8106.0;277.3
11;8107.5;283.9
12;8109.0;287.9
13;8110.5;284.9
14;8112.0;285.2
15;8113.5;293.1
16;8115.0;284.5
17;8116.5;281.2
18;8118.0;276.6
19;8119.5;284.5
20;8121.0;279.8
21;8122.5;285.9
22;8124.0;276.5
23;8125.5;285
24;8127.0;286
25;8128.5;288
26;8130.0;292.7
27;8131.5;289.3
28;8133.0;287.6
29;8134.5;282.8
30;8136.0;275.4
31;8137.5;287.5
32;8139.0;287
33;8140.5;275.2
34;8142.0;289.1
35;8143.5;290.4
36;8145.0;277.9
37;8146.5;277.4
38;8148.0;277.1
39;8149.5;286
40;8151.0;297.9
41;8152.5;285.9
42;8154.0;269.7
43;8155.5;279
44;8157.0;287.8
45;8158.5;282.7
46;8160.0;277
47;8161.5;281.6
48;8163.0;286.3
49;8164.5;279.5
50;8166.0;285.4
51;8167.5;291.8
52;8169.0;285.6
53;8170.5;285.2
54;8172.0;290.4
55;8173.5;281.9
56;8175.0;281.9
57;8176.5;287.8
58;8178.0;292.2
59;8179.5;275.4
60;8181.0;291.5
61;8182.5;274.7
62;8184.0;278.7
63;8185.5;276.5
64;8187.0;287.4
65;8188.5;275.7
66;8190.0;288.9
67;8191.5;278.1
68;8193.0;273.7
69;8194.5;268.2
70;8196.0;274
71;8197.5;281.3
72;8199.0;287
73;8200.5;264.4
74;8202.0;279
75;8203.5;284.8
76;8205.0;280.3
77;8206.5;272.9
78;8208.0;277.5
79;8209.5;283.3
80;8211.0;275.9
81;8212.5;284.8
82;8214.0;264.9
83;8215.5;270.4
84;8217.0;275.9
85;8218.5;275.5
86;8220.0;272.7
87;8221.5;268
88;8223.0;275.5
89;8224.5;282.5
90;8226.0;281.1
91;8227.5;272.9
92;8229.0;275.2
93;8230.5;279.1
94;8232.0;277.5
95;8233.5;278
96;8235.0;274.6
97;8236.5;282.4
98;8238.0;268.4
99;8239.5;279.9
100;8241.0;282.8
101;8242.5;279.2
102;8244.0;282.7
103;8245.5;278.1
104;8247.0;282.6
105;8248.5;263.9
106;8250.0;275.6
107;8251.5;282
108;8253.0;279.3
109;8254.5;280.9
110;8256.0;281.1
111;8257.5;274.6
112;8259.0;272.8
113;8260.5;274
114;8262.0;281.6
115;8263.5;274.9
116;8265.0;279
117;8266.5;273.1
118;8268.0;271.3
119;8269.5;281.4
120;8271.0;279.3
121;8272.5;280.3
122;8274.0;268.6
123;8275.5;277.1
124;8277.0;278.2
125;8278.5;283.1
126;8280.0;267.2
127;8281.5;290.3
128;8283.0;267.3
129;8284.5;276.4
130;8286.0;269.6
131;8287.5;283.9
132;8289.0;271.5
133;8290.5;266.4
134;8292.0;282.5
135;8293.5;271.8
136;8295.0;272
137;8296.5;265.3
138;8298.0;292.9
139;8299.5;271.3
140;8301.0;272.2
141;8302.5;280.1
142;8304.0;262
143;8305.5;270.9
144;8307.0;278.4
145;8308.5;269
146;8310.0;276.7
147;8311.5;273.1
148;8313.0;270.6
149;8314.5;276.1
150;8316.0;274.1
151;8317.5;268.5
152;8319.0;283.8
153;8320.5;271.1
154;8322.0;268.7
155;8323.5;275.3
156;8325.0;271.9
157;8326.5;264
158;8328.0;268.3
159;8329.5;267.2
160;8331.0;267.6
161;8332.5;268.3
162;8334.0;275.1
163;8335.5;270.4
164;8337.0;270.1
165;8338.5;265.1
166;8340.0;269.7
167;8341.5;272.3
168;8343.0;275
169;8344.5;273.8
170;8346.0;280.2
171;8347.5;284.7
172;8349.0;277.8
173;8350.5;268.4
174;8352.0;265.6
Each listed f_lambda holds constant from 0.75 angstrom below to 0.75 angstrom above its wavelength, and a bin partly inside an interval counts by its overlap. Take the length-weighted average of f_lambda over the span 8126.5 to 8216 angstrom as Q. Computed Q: 282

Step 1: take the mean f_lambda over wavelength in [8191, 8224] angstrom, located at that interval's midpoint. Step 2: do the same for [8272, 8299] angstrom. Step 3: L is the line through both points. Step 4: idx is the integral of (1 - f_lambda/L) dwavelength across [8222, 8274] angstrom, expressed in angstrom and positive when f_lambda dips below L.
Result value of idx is -0.3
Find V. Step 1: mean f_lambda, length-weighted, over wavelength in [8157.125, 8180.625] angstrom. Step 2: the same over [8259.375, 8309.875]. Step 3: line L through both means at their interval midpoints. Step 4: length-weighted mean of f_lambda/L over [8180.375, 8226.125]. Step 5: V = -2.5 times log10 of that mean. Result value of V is 0.02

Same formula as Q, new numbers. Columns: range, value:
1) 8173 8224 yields 278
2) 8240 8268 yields 278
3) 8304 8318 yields 273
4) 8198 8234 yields 277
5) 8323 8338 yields 270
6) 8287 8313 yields 274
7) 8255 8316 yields 275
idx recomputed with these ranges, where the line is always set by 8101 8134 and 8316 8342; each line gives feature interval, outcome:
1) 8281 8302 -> -0.2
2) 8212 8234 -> 0.2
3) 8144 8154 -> 0.0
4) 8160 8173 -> -0.2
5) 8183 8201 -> 0.1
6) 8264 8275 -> -0.1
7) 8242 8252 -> -0.1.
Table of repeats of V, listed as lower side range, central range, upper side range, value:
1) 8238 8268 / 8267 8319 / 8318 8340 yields 0.00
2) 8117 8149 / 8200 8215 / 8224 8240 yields 0.01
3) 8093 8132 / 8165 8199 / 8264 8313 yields 0.00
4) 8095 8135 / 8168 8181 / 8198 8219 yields -0.02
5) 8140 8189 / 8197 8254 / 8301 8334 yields 0.01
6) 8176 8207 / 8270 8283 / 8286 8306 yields -0.01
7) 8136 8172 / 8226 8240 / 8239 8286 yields 0.01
